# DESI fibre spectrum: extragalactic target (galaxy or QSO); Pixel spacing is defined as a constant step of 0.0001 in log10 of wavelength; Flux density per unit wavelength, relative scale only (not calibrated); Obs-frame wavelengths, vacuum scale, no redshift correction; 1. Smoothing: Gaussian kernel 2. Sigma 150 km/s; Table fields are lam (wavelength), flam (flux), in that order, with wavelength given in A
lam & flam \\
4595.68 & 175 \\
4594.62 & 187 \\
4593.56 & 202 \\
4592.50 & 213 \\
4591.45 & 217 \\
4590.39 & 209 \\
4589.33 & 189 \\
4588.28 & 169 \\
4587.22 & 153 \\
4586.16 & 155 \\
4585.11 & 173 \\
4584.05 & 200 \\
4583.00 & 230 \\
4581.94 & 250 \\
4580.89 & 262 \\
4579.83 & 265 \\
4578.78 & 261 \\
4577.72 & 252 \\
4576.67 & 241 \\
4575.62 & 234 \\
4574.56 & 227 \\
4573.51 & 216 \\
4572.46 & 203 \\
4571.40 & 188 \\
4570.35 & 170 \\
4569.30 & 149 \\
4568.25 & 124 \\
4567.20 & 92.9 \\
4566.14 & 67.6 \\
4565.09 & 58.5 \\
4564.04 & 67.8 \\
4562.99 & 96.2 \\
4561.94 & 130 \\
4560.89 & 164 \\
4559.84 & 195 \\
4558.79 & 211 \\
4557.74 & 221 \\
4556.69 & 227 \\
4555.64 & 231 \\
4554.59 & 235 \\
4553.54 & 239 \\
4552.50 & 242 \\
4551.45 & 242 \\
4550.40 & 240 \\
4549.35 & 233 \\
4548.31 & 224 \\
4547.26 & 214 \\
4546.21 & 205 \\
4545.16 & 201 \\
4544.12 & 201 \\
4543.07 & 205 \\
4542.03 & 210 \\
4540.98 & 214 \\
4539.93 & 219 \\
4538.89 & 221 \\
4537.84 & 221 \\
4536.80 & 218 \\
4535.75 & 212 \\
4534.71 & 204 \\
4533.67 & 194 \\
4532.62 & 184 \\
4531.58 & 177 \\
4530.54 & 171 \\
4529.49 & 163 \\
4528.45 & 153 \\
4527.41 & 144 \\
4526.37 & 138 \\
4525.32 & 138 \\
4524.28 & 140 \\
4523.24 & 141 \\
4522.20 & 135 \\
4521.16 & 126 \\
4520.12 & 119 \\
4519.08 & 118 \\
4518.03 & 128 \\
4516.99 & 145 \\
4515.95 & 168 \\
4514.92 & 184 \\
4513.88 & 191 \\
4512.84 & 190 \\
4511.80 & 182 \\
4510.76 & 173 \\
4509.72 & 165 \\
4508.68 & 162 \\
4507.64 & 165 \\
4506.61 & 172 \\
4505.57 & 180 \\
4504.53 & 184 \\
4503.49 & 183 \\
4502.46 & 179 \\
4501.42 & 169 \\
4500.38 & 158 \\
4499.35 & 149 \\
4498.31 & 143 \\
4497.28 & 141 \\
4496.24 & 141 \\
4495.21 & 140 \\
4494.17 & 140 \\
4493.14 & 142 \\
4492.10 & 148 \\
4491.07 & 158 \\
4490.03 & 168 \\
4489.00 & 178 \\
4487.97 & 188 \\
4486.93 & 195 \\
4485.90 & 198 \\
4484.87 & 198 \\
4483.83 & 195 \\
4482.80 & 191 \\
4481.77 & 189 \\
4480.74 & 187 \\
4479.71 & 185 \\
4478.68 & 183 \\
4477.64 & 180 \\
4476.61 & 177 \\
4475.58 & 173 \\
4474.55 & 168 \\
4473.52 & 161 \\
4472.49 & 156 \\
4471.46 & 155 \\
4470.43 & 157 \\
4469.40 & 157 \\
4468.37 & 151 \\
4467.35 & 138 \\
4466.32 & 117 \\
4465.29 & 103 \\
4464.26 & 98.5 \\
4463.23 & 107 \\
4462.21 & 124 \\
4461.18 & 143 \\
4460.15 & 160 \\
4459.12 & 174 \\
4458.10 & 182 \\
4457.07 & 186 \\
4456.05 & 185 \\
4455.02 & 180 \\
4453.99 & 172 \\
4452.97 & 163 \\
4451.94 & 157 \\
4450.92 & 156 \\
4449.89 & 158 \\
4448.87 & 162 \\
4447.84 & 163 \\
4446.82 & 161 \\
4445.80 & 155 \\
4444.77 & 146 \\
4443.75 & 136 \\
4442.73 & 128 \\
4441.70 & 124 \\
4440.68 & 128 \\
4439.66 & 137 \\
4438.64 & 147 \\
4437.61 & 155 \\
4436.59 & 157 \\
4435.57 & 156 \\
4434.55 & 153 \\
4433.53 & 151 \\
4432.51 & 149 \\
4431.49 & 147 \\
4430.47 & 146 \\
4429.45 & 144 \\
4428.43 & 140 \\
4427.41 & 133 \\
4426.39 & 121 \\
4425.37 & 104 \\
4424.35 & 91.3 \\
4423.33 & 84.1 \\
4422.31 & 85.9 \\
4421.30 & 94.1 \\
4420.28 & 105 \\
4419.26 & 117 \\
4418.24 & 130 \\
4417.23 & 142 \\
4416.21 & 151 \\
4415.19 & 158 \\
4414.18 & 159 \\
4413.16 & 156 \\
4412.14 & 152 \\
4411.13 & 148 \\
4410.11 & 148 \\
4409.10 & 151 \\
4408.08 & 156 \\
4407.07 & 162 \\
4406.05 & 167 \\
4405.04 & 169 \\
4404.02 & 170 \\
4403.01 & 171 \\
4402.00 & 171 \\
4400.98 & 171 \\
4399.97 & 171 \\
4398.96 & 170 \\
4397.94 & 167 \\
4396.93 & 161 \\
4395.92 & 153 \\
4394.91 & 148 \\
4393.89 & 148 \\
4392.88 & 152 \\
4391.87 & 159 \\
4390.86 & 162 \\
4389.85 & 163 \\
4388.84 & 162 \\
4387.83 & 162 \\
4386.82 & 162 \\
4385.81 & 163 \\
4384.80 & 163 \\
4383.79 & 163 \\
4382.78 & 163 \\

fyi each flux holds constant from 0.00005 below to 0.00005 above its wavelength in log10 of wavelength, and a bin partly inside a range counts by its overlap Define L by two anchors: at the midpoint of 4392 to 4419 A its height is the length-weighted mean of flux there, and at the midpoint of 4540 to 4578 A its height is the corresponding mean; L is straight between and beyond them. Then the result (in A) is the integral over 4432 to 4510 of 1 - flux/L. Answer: 5.55 A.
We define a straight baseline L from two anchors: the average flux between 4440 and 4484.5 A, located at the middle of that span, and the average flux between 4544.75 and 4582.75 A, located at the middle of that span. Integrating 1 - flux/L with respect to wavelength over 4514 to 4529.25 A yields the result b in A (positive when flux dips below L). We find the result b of 3.2 A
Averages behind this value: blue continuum 158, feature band 143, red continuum 197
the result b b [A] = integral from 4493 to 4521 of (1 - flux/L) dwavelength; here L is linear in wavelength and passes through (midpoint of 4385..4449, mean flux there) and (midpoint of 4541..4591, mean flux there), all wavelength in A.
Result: 2.6 A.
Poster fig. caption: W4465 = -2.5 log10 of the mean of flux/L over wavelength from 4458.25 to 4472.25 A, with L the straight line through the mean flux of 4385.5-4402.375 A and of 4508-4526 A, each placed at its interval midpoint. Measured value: 0.13 mag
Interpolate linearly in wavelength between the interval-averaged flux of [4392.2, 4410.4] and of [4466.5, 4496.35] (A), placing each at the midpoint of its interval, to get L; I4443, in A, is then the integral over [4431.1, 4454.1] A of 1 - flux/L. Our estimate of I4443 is 2.1 A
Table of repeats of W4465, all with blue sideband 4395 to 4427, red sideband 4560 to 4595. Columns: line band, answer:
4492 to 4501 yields 0.13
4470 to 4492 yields -0.11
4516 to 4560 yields -0.10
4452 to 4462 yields -0.10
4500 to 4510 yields -0.04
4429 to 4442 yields 0.02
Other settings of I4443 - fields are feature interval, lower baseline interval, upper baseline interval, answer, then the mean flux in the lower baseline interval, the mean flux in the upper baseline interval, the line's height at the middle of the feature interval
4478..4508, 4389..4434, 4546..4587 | 0.2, 146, 195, 172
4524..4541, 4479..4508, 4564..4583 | -0.3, 170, 189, 180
